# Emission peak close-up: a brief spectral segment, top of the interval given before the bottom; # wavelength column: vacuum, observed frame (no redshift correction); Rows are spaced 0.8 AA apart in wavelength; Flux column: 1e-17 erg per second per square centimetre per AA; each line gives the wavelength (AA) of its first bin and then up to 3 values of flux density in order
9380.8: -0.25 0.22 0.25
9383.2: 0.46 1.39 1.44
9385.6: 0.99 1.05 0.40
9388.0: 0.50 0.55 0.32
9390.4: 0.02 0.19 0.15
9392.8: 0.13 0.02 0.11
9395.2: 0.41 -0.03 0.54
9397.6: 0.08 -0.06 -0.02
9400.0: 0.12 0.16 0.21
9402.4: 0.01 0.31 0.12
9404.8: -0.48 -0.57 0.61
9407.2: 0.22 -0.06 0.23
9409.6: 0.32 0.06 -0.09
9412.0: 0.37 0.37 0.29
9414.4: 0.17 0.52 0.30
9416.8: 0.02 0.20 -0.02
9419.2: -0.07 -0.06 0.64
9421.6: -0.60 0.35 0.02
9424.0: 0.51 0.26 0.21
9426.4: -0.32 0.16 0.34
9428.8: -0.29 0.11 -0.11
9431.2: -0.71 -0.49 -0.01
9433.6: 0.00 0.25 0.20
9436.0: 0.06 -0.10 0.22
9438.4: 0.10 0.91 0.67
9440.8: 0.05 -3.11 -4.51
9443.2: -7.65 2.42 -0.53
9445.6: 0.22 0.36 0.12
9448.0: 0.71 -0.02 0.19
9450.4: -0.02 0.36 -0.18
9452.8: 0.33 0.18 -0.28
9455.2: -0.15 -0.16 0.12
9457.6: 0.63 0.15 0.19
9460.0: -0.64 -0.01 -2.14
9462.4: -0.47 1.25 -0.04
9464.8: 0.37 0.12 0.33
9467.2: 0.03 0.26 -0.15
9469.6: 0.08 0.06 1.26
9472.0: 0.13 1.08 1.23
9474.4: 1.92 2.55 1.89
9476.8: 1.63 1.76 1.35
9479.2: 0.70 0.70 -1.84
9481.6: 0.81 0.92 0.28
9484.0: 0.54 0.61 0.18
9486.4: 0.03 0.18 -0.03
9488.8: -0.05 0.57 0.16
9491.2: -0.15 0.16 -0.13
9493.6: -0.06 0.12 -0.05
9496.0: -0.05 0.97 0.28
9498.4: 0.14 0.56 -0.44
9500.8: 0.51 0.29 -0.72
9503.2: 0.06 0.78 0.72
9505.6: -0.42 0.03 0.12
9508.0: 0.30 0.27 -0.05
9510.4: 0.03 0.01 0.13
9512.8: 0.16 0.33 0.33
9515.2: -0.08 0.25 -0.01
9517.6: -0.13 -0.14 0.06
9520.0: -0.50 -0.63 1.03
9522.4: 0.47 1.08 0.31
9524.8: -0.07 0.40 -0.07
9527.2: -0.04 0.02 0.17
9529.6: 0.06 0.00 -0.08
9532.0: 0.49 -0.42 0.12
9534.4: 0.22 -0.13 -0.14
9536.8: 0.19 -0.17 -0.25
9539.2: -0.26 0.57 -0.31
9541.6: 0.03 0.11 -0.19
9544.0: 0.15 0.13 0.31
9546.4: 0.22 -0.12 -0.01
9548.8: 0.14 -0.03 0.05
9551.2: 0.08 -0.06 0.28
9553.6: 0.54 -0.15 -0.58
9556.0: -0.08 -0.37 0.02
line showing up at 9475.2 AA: [O III]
